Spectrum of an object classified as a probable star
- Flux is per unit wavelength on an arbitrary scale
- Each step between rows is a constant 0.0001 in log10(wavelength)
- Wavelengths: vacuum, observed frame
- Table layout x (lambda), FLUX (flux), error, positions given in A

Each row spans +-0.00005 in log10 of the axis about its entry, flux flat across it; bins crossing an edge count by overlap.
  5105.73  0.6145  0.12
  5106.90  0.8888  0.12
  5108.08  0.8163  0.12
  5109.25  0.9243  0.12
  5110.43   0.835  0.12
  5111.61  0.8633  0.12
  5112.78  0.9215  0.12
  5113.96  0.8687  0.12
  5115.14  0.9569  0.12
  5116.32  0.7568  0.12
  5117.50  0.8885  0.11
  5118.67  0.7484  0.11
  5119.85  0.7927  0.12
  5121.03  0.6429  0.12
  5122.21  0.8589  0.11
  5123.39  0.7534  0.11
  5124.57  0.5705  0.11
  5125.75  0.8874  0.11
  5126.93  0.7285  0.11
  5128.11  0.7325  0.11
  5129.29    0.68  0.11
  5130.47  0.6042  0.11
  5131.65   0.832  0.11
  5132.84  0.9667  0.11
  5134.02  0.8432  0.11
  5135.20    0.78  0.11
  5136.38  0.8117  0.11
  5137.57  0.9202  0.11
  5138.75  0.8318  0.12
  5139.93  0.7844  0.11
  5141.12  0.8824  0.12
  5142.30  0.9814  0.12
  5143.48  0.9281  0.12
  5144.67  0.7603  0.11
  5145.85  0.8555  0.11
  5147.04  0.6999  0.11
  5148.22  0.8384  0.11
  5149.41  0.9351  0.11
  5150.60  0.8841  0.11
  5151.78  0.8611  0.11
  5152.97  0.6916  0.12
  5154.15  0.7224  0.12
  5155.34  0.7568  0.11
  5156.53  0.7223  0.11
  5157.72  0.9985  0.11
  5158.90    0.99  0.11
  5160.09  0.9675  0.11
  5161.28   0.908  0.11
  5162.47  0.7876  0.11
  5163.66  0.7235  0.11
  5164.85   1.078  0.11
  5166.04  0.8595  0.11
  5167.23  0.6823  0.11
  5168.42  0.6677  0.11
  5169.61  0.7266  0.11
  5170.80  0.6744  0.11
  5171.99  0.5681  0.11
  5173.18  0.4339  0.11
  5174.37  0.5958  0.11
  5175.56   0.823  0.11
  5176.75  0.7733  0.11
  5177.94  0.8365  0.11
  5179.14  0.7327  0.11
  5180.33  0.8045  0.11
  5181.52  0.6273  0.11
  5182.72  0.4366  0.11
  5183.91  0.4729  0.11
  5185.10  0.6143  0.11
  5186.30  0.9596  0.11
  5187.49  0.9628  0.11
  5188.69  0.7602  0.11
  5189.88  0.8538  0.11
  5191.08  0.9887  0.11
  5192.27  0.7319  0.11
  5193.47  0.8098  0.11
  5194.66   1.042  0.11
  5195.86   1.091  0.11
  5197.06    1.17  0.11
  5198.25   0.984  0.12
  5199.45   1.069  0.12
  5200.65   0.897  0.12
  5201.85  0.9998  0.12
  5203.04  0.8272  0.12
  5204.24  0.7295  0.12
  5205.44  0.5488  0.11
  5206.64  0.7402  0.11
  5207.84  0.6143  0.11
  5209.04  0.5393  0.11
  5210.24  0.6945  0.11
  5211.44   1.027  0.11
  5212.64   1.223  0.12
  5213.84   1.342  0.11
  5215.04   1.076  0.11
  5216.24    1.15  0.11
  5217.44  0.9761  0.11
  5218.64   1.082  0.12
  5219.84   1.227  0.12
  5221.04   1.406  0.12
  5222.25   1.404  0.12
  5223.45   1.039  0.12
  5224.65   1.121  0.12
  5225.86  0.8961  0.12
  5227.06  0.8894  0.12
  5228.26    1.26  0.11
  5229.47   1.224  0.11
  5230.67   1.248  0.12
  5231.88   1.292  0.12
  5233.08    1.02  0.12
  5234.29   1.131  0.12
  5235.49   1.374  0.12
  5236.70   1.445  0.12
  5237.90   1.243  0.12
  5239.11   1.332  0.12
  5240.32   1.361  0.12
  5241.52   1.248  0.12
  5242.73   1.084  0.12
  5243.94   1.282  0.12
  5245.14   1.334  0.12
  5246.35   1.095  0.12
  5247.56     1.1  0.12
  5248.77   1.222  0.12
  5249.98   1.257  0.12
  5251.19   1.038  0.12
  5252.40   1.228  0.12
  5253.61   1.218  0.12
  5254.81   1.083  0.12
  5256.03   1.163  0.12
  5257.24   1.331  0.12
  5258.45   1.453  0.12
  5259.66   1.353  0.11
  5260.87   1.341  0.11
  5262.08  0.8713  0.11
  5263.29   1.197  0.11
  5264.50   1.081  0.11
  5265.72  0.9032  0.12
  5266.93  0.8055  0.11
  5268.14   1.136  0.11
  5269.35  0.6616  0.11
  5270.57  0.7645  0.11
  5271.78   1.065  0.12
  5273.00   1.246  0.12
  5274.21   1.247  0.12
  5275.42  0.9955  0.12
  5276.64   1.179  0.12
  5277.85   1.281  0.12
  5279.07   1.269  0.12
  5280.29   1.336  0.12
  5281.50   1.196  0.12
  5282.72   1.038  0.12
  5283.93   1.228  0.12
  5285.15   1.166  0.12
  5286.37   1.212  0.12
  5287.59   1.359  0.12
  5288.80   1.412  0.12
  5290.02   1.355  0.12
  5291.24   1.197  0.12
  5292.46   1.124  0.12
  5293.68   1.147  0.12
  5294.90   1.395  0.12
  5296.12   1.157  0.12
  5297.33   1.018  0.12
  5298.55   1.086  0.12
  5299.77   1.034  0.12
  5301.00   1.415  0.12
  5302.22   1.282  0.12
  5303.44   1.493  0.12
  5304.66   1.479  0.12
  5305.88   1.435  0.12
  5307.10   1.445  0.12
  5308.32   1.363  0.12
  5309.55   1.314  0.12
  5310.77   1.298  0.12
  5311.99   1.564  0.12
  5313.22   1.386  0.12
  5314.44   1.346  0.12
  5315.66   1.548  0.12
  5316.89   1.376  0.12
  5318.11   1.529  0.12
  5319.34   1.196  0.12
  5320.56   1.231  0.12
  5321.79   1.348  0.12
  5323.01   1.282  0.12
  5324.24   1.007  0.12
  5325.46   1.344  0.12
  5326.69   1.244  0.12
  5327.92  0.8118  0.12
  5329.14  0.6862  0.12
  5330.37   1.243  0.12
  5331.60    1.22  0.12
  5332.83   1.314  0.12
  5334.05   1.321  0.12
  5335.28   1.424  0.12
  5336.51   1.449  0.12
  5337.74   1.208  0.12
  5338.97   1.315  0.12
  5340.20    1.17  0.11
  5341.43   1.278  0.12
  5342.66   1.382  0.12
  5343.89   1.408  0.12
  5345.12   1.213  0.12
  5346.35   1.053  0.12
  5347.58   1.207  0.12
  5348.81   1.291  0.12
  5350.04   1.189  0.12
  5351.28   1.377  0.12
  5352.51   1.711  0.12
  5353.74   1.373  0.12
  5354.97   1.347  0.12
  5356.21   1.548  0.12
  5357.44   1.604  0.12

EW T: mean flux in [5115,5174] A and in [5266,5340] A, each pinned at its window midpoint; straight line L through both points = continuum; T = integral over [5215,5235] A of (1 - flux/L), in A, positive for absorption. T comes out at -2.5 A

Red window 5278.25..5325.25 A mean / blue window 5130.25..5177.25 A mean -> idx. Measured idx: 1.60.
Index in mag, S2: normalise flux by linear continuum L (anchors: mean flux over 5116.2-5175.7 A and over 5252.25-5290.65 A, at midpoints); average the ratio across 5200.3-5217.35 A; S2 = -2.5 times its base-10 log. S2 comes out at 0.10 mag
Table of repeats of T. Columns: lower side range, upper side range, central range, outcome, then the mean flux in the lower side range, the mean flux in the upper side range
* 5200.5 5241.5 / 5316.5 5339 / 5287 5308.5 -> -1.7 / 1.07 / 1.24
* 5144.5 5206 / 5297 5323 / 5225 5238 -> -1.9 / 0.807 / 1.34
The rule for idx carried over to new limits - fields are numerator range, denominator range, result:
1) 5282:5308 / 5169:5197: 1.66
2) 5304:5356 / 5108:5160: 1.59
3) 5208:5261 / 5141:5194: 1.49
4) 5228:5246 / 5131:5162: 1.48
